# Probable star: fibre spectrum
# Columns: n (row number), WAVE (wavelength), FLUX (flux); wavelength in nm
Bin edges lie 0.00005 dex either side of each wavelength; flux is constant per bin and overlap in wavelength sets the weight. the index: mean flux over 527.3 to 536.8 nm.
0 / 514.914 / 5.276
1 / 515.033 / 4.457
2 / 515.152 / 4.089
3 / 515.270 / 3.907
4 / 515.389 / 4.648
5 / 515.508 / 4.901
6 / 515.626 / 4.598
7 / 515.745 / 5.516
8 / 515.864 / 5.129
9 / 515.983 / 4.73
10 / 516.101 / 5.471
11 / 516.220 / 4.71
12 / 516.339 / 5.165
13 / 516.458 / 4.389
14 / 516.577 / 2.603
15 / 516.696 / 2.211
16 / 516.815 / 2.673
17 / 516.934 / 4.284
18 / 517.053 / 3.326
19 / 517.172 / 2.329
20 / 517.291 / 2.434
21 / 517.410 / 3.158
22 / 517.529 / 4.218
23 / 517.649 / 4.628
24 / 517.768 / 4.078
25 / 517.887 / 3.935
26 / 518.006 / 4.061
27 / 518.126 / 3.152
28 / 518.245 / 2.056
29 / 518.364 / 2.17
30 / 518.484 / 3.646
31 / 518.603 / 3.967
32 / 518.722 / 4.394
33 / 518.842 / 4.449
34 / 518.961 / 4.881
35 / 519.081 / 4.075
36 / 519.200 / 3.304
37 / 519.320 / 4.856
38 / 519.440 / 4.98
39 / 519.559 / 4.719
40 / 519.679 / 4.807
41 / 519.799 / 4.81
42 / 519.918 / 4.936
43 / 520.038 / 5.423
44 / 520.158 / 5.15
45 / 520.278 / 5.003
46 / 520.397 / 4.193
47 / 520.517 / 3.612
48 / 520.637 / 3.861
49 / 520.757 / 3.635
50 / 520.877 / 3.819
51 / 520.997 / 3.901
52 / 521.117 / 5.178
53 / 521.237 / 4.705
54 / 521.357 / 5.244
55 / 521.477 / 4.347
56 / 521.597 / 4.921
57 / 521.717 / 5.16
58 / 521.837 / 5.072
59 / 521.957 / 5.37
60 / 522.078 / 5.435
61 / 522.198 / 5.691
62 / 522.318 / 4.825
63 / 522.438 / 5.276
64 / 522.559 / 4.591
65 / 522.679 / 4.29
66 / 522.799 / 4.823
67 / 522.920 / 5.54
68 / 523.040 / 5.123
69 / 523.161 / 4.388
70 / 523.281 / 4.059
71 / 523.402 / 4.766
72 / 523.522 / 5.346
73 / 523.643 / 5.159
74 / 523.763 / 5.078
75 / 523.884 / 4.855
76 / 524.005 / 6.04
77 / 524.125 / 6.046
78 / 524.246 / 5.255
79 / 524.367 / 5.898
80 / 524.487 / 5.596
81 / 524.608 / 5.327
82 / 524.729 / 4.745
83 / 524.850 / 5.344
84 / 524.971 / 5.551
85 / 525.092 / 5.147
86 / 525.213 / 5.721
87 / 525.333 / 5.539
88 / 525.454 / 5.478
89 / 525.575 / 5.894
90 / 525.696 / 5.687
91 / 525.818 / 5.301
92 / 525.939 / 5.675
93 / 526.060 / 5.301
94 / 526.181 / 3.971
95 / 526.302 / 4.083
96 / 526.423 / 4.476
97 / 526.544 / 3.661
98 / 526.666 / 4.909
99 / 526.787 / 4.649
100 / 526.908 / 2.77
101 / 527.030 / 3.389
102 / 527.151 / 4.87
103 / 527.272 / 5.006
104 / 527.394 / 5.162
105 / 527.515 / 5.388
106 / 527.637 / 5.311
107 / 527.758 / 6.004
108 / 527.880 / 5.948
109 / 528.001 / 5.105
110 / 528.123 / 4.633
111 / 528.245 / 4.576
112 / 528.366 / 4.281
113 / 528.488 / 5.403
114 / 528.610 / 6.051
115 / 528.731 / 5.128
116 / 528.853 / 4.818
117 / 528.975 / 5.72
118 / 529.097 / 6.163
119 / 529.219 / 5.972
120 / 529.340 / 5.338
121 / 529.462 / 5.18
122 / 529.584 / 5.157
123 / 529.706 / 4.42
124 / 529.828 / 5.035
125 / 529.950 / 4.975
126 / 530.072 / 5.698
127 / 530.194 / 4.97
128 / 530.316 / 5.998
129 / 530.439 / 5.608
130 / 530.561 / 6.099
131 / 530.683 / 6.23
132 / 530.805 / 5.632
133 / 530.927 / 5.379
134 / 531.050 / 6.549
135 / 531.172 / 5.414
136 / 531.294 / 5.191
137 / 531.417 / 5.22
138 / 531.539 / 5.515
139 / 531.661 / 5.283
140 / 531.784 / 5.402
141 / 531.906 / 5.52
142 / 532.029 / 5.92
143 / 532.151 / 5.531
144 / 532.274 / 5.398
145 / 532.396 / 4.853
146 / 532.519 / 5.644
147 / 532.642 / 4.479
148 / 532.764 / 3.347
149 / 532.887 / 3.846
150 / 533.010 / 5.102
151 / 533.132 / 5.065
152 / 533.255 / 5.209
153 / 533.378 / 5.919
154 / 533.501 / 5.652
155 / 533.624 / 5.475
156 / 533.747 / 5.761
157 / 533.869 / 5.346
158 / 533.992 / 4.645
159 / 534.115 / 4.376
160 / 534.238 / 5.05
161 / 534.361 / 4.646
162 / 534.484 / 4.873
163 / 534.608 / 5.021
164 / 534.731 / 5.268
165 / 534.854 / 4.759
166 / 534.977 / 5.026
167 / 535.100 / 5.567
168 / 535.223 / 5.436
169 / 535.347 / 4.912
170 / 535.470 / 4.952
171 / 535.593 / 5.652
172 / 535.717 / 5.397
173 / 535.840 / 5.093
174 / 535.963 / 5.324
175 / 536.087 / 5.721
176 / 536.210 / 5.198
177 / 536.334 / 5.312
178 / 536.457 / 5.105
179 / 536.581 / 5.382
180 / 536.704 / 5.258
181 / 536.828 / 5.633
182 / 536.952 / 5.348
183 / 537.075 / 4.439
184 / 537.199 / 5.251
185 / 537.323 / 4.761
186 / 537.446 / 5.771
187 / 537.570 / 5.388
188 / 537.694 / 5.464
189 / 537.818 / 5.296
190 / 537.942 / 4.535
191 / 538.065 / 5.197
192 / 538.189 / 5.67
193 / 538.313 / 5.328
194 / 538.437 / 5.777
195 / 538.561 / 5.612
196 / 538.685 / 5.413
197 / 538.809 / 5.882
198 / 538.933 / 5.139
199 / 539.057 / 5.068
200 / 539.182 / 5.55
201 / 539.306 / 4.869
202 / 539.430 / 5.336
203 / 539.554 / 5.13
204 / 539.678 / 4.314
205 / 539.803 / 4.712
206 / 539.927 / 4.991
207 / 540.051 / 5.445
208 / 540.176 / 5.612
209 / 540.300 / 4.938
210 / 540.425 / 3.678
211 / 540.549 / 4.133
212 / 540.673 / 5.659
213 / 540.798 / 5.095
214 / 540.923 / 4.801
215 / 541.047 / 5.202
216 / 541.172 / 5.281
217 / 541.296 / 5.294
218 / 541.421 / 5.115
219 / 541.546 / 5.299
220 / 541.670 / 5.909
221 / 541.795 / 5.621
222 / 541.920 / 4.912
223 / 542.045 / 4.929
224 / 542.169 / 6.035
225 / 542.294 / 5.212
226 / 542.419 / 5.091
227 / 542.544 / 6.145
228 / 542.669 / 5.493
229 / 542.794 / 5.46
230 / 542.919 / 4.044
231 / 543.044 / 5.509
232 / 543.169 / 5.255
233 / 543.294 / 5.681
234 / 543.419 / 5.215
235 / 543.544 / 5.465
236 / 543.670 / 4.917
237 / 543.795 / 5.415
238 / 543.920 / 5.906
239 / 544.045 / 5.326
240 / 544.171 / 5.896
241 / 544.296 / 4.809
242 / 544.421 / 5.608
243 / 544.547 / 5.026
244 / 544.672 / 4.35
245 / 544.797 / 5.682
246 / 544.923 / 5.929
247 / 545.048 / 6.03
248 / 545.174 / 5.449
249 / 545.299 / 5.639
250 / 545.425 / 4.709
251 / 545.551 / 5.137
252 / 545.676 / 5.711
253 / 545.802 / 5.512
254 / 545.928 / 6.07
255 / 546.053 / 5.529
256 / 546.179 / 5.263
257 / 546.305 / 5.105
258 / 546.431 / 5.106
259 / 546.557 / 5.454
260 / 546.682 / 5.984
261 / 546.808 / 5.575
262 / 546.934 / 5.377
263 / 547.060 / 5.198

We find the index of 5.27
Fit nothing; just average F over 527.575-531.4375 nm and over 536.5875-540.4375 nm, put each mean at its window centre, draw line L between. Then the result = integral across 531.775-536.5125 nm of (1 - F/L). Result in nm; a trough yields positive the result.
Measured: 0.144 nm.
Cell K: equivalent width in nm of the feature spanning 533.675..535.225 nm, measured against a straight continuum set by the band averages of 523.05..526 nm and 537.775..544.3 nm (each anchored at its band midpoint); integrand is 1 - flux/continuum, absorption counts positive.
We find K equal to 0.07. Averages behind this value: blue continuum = 5.33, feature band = 5.05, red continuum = 5.24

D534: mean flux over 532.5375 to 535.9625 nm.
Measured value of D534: 5.05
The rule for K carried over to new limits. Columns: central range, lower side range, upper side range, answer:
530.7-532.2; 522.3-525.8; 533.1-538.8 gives -0.09 nm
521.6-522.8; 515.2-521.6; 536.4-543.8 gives -0.20 nm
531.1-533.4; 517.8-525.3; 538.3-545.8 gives -0.07 nm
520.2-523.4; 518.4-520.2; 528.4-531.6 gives 0.03 nm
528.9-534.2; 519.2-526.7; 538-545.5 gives -0.24 nm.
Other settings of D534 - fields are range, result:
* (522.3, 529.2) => 5.08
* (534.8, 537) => 5.28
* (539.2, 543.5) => 5.17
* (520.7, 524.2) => 4.92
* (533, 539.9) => 5.22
